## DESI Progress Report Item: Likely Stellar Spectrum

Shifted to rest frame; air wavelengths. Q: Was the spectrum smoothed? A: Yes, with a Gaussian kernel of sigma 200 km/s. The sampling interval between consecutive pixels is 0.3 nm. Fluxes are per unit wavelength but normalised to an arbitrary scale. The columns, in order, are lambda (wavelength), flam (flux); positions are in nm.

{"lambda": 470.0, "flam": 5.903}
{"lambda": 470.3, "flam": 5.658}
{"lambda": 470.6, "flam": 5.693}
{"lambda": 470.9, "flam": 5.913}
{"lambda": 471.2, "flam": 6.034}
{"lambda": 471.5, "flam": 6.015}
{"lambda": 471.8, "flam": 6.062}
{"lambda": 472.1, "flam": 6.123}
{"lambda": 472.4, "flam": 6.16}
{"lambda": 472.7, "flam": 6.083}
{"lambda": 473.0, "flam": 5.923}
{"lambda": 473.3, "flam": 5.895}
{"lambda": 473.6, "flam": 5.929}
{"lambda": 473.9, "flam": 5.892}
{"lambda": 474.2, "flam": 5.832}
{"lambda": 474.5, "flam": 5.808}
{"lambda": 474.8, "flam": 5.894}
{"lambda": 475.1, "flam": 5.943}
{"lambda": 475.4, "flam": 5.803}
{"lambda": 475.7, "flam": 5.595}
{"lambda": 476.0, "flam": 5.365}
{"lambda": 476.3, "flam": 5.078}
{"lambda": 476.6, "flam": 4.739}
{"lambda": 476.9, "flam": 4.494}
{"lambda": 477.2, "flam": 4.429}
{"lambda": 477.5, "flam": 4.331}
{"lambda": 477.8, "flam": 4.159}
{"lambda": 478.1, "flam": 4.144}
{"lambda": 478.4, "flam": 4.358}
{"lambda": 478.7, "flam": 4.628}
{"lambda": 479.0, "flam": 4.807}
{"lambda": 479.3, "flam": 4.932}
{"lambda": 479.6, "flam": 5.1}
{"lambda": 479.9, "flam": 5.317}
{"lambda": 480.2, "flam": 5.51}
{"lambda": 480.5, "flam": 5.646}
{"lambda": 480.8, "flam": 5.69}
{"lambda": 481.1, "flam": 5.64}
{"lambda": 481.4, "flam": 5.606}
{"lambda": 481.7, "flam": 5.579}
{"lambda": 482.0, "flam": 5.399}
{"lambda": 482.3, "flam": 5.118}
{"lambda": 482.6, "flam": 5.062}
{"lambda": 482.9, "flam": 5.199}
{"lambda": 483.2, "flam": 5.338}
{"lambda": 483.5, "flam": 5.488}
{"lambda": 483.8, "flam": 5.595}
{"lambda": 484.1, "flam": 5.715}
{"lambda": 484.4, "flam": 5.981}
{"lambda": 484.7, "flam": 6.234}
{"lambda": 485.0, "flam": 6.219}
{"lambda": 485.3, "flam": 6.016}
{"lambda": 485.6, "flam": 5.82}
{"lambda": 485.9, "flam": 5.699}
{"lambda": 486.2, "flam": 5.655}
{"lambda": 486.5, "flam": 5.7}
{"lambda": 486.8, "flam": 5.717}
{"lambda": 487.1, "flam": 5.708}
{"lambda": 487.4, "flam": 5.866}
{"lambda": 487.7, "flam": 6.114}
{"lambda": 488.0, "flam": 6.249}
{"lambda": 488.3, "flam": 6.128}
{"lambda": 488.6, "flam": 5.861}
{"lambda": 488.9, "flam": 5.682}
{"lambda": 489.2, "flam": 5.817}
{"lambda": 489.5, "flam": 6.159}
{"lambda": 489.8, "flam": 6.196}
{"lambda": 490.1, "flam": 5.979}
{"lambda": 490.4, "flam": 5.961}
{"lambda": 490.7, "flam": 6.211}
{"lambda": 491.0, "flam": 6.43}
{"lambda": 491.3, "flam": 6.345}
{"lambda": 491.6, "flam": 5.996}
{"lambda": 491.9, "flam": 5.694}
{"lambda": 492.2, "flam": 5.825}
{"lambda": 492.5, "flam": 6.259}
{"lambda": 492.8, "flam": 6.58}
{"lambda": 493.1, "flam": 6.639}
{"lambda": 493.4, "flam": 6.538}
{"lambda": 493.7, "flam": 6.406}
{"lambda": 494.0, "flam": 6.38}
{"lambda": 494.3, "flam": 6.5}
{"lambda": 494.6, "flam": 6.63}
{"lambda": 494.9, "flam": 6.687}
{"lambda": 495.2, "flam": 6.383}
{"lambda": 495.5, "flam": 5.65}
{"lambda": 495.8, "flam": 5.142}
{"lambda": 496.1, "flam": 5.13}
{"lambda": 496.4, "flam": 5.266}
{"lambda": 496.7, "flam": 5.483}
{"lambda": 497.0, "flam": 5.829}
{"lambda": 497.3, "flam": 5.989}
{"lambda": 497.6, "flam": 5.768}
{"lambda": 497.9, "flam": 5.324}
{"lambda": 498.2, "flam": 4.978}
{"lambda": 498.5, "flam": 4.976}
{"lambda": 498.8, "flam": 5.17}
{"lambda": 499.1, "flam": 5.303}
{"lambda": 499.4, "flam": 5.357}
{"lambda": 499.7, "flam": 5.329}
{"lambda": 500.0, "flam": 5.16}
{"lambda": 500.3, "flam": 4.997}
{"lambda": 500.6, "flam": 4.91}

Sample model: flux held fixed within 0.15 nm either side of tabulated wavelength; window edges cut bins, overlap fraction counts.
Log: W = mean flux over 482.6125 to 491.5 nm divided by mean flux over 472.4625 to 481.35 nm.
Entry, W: 1.11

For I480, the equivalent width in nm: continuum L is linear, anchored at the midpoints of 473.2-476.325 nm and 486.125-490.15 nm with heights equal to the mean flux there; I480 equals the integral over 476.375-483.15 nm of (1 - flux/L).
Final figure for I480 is 0.951 nm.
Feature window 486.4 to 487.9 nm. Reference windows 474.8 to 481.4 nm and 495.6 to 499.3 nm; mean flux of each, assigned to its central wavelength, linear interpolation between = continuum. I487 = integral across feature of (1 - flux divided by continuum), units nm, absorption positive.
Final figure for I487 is -0.18 nm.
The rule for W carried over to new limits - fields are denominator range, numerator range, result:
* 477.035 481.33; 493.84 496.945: 1.20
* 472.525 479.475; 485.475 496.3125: 1.16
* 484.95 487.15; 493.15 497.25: 1.04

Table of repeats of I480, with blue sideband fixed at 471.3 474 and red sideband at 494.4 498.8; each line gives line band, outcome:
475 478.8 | 0.71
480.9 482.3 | 0.09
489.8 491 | -0.08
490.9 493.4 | -0.23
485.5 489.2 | -0.04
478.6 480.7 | 0.27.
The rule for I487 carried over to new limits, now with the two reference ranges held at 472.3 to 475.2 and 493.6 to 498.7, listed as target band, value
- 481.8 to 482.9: 0.124 nm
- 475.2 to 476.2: 0.057 nm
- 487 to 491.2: -0.147 nm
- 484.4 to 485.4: -0.048 nm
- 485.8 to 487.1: 0.034 nm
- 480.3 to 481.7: 0.060 nm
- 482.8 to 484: 0.090 nm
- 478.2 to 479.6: 0.283 nm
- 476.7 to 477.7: 0.252 nm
